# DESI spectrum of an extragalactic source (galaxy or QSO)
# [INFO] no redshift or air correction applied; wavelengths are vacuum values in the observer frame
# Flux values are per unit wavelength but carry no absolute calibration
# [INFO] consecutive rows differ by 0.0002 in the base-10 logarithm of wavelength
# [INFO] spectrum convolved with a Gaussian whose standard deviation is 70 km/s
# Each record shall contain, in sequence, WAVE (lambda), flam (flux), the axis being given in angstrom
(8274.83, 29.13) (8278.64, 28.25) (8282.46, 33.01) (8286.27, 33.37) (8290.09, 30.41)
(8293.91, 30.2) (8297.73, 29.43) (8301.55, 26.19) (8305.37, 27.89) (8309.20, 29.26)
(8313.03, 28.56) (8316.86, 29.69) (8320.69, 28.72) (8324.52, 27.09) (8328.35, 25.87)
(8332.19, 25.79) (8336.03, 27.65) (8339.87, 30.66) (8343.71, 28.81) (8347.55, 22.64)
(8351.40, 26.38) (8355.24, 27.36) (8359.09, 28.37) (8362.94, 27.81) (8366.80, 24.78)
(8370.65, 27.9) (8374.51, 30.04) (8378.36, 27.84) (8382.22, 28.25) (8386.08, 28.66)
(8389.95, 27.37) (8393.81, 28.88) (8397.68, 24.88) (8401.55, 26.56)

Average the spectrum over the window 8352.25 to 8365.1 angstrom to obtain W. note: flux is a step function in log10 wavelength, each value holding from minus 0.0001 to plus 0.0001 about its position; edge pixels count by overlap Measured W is 27.7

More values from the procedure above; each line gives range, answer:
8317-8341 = 27.7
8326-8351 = 26.9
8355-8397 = 27.9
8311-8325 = 28.7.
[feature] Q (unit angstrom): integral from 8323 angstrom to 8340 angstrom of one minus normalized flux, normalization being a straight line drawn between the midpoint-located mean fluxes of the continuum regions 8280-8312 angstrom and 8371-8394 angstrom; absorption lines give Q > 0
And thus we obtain 1.3 angstrom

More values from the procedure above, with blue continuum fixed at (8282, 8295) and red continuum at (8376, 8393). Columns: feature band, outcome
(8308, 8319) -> 0.58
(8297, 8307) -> 1.14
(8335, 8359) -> 1.80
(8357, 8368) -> 0.69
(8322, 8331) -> 1.11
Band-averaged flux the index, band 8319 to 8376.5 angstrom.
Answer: 27.3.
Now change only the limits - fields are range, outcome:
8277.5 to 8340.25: 28.9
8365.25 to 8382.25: 27.8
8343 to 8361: 26.6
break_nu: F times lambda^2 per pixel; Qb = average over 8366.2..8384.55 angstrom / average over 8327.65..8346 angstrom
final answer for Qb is 1.02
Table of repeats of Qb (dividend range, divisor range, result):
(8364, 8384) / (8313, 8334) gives 1.02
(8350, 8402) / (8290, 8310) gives 0.98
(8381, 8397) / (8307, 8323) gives 0.98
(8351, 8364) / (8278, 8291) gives 0.89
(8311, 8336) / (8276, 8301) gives 0.91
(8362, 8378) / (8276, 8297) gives 0.91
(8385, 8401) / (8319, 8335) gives 1.03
